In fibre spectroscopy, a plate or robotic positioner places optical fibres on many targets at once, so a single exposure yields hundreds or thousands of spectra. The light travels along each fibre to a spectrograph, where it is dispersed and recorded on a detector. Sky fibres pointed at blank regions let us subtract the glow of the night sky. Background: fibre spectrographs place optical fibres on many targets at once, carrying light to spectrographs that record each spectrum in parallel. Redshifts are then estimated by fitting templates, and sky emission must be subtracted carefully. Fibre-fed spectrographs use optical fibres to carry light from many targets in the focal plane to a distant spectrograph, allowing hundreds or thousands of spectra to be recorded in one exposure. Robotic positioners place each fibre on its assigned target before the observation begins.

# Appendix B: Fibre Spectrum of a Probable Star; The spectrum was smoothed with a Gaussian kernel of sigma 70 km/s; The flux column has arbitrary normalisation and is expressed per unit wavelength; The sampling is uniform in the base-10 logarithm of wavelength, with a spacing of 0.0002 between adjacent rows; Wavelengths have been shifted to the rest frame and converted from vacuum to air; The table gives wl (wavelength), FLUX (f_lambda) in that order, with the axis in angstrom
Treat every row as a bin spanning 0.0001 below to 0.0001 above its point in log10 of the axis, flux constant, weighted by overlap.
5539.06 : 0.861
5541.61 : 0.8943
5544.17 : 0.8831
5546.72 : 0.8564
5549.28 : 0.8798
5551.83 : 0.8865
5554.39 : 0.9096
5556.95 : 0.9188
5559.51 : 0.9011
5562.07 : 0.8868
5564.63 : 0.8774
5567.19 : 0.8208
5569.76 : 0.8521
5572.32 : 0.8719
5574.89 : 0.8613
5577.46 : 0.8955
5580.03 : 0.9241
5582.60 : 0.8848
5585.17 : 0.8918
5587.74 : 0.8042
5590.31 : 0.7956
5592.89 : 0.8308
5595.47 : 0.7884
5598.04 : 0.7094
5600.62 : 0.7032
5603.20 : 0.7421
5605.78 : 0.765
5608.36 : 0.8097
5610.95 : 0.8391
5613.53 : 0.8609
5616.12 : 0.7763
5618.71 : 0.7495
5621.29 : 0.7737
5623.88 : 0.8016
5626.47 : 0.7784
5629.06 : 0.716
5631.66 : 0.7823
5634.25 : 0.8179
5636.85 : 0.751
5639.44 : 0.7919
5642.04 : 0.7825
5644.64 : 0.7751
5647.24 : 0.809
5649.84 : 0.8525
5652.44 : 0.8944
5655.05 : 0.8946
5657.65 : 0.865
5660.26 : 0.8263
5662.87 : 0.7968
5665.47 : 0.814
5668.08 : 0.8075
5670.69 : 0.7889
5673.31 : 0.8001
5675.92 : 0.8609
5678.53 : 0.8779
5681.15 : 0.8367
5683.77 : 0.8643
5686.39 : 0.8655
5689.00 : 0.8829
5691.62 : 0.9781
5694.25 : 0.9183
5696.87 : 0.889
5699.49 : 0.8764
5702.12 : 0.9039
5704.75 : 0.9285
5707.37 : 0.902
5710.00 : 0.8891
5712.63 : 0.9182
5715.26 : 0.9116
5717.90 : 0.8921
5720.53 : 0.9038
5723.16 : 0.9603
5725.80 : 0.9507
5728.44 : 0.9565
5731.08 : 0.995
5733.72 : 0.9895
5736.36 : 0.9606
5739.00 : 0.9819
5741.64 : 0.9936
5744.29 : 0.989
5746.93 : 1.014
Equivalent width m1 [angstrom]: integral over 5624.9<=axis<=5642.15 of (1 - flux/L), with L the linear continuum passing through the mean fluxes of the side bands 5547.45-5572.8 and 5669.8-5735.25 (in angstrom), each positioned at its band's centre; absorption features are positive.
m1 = 2.28 angstrom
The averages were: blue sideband 0.88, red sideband 0.903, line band 0.774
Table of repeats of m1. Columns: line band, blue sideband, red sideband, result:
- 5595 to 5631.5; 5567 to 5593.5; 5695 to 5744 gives 4.37 angstrom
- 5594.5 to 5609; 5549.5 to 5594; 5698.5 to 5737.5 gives 2.20 angstrom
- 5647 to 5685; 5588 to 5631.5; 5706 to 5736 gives 0.74 angstrom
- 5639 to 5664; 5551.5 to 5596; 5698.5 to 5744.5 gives 2.06 angstrom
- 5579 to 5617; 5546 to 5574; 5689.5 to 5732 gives 3.48 angstrom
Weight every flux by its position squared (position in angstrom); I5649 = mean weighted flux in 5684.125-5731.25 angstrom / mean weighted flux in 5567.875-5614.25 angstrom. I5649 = 1.16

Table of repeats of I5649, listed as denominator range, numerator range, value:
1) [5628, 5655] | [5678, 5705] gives 1.13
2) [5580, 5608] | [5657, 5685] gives 1.07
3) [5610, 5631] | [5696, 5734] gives 1.21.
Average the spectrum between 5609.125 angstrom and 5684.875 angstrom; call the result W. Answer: 0.813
